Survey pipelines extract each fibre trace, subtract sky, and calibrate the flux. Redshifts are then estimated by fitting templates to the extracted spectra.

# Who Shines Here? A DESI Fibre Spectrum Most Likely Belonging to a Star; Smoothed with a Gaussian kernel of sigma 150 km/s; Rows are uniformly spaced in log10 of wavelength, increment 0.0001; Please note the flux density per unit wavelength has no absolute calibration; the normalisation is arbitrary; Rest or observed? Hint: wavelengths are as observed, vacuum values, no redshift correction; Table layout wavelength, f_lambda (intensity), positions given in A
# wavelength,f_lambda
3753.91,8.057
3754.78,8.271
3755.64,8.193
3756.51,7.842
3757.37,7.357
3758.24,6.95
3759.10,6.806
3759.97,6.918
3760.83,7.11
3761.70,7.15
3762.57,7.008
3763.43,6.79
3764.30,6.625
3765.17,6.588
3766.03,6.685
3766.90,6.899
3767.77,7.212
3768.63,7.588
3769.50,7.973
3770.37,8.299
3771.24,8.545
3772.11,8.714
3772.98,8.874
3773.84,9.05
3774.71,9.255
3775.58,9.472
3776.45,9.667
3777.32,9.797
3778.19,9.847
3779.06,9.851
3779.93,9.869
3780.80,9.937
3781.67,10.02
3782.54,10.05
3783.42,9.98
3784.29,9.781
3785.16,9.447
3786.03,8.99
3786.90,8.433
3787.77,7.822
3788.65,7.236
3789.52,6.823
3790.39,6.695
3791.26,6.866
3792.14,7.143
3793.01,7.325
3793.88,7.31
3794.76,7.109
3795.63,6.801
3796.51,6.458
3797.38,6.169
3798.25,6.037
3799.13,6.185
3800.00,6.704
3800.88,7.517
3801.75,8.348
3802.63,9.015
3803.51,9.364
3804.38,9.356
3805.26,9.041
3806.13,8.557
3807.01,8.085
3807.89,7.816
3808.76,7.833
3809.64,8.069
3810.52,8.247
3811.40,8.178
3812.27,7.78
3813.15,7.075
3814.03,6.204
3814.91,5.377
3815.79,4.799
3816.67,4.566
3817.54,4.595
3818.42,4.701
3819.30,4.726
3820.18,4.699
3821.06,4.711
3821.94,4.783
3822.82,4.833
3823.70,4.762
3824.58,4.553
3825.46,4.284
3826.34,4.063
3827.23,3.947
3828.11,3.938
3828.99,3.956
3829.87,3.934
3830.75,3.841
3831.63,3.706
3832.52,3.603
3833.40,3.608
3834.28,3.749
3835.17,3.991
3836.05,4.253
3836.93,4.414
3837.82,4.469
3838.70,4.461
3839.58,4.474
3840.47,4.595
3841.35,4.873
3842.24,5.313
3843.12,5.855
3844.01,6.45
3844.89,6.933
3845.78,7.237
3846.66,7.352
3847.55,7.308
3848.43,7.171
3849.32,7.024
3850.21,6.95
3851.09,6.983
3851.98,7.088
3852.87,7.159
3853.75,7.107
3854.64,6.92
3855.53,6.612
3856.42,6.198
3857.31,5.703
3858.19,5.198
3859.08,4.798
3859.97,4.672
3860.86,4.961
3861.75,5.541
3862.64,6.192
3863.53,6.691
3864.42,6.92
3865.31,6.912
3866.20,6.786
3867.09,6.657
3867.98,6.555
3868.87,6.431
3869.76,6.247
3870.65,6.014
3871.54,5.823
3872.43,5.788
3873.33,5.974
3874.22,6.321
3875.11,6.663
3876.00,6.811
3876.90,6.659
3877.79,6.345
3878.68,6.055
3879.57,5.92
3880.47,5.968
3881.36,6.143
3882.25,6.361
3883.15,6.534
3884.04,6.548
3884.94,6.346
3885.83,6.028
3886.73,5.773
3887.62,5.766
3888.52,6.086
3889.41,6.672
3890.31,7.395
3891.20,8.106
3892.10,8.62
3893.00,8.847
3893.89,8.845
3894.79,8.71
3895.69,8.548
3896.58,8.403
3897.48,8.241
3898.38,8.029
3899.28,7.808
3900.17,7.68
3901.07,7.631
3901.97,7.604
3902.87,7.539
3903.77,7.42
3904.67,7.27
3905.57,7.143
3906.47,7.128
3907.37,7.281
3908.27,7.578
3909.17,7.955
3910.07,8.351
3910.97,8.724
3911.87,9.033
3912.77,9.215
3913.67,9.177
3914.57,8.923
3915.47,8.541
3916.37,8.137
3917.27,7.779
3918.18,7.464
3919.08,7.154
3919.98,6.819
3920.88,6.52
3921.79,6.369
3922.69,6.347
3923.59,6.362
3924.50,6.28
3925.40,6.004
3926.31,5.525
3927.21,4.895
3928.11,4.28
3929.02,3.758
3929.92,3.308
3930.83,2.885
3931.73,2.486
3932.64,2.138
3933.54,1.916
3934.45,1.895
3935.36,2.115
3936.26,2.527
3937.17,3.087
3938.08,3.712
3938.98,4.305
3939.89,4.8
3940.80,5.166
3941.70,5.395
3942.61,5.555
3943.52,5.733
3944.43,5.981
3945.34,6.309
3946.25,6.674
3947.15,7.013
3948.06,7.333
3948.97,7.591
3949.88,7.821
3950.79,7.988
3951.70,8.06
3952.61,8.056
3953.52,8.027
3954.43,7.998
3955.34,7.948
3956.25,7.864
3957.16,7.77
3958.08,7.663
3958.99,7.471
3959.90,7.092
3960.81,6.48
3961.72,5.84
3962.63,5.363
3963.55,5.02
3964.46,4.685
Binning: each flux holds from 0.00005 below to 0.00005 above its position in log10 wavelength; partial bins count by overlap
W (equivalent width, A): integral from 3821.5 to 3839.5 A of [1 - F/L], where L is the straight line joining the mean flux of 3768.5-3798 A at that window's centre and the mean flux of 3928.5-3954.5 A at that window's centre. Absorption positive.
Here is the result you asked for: 7.9 A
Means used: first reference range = 8.44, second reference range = 5.12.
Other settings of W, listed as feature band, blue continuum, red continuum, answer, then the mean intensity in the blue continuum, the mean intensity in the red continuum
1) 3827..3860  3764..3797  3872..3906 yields 9.27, 8.29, 7.07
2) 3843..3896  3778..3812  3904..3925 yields 8.23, 8.15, 7.63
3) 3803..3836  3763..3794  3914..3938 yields 8.30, 8.39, 5.13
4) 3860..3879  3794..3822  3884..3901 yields 2.79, 6.87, 7.52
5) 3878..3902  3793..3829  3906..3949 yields -4.56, 6.39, 5.89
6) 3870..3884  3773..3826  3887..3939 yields 1.22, 7.47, 6.53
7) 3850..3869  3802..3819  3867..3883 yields 0.57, 7.29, 6.26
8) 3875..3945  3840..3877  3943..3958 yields 4.86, 6.31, 7.38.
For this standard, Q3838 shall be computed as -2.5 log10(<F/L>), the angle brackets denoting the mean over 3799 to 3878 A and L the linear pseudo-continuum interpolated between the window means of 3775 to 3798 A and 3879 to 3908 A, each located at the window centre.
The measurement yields 0.29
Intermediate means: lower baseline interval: 8.4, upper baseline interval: 7.26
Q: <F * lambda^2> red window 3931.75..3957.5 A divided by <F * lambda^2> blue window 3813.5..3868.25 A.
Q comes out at 1.11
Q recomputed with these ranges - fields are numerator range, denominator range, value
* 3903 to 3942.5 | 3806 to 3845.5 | 1.18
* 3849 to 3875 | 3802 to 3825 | 0.97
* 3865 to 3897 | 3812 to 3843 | 1.51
